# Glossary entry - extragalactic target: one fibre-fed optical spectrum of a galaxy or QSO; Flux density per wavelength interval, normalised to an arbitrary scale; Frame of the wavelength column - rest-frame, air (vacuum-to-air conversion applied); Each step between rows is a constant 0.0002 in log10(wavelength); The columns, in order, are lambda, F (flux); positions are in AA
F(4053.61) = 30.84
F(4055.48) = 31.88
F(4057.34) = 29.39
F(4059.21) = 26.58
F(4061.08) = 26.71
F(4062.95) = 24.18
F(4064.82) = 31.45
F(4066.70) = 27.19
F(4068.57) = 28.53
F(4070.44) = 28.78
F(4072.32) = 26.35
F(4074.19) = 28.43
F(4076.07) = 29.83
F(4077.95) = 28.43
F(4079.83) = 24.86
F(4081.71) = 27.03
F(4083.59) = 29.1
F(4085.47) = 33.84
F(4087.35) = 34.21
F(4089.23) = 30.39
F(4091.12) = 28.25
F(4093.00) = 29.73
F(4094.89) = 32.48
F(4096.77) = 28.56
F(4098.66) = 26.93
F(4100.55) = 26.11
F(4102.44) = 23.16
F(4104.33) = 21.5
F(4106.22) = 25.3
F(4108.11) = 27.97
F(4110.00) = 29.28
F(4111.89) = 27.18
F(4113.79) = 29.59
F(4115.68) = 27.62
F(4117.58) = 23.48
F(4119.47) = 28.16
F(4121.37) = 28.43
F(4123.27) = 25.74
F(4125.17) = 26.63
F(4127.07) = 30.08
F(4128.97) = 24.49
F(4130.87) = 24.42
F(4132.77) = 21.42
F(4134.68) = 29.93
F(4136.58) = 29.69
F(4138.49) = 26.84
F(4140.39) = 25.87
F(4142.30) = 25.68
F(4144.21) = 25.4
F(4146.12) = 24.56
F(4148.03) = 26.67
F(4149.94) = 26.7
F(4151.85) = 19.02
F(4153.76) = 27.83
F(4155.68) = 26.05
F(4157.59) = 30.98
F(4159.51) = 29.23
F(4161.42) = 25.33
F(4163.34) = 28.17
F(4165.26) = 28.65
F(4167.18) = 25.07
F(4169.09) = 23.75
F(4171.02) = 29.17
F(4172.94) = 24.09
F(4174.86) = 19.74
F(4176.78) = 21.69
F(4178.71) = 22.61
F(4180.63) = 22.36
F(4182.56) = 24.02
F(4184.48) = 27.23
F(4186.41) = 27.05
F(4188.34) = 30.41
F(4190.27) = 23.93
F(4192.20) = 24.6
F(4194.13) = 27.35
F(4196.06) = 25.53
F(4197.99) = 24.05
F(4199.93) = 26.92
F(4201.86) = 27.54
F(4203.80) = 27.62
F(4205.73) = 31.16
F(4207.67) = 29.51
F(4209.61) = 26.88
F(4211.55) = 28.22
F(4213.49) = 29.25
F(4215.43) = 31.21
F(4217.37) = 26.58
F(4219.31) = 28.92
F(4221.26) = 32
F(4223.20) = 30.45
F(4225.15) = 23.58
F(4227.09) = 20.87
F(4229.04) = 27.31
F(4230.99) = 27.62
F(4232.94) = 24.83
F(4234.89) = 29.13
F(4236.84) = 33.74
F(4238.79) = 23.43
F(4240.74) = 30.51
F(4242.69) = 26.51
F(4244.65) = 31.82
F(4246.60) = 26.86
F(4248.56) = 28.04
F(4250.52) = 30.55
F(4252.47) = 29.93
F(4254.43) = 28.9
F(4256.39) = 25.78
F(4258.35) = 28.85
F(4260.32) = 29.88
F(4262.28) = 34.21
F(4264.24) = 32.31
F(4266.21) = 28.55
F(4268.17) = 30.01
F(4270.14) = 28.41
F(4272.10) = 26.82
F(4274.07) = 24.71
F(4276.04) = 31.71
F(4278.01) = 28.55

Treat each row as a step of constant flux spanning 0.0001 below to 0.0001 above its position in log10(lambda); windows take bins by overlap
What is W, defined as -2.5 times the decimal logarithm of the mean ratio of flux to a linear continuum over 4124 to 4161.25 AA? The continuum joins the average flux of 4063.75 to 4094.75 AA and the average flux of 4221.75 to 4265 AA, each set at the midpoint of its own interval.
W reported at 0.10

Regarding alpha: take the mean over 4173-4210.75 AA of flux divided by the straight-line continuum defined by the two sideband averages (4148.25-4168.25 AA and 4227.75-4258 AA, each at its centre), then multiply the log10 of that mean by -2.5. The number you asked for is 0.06 mag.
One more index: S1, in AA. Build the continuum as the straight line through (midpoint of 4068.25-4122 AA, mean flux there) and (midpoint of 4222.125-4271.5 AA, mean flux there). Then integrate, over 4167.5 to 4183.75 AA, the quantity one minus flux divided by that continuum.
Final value 2.7 AA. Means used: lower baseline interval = 28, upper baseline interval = 28.5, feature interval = 23.6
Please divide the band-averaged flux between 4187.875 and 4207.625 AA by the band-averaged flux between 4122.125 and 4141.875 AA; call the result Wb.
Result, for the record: 1.02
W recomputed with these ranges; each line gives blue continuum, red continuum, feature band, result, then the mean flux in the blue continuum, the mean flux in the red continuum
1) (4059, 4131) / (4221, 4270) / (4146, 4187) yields 0.11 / 27.8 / 28.6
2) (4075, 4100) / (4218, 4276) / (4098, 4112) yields 0.14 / 29.4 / 28.5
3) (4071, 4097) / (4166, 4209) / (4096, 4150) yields 0.06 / 29.4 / 25.7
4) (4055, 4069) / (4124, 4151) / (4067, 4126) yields -0.03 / 28.1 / 26.3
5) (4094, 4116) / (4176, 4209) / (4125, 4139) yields 0.01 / 27.1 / 26.1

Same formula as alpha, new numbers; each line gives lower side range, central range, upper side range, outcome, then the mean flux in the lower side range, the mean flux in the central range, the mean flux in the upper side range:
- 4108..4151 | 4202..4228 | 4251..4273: 0.01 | 26.7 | 28.2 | 29.5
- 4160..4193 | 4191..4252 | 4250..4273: -0.01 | 25.2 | 27.8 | 29.5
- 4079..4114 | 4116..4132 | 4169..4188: 0.02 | 28.2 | 26.4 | 24.4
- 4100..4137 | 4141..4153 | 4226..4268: 0.09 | 26.5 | 24.8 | 28.6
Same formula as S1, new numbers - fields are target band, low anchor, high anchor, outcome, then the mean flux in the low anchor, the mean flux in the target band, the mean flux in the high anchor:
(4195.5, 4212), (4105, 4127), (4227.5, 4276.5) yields 0.4 AA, 27.3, 27.5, 28.7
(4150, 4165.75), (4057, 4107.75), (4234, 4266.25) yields 1.0 AA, 28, 26.8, 29.4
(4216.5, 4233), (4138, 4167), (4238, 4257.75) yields 0.5 AA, 26.4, 27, 28.3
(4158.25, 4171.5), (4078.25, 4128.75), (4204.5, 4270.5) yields 0.6 AA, 27.9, 27.1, 28.7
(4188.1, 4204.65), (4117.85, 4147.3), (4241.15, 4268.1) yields 1.0 AA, 26.4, 26.3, 29.4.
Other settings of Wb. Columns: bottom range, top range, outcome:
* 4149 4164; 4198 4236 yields 1.04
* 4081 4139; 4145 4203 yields 0.93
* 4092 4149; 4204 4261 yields 1.06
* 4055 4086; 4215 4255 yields 1.00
